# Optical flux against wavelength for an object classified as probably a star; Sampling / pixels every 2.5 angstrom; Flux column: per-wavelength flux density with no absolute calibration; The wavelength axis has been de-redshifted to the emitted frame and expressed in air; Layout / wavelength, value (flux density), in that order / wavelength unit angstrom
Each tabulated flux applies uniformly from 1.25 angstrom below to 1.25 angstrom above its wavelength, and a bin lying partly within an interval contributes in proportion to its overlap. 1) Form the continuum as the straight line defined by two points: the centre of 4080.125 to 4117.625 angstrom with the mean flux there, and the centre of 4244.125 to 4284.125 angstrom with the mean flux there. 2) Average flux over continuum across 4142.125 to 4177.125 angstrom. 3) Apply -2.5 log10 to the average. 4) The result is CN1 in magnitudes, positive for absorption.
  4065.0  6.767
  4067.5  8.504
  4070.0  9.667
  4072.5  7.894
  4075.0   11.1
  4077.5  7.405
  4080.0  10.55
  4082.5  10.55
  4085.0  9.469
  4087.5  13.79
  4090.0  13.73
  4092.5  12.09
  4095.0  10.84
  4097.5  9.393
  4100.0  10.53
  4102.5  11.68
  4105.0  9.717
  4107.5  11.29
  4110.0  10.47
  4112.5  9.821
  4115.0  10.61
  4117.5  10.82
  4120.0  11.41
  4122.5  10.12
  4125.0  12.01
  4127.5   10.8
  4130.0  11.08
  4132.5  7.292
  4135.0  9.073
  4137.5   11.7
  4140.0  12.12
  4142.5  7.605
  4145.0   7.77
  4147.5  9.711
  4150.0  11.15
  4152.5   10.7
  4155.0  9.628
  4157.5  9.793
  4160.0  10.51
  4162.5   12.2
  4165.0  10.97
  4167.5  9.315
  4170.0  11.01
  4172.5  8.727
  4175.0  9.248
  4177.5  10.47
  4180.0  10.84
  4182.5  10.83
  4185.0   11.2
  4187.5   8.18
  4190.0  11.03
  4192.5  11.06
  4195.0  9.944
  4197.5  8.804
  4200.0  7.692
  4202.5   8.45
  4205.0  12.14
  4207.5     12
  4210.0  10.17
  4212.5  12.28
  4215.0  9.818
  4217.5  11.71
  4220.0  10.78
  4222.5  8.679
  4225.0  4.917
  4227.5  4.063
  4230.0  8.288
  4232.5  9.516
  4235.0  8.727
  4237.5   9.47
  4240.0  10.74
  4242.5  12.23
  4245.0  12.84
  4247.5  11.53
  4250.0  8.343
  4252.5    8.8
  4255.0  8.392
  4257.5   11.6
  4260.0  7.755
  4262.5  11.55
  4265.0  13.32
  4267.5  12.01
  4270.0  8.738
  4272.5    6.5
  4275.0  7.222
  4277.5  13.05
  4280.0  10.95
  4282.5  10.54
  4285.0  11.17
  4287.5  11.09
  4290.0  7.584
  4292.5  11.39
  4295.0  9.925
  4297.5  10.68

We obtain 0.077 mag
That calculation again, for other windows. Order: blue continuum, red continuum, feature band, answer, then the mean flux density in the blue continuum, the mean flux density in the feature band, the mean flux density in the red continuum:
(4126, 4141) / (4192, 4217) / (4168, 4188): 0.02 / 10.3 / 10.1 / 10.3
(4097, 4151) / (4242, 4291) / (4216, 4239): 0.20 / 10.3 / 8.5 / 10.2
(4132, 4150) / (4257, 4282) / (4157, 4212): -0.05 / 9.54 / 10.2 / 10.2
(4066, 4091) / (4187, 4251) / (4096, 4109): -0.04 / 10.2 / 10.5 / 9.77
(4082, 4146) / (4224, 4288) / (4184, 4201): 0.05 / 10.6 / 9.71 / 9.75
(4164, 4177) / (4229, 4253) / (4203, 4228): 0.02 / 9.87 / 9.79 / 10.1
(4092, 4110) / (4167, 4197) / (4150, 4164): -0.03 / 10.7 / 10.6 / 10.1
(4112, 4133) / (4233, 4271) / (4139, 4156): 0.08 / 10.6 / 9.78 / 10.4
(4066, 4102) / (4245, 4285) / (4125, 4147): 0.06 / 10.4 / 9.81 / 10.1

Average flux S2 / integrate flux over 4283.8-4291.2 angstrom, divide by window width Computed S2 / 9.96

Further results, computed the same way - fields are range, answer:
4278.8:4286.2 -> 10.9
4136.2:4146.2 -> 9.81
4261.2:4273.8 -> 10.4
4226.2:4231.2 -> 6.14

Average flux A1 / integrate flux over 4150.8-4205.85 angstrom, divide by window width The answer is 10.1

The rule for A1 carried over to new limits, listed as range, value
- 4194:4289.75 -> 9.87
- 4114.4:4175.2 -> 10.2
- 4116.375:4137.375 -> 10.4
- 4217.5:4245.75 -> 9.16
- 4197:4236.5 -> 9.26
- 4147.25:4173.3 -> 10.4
